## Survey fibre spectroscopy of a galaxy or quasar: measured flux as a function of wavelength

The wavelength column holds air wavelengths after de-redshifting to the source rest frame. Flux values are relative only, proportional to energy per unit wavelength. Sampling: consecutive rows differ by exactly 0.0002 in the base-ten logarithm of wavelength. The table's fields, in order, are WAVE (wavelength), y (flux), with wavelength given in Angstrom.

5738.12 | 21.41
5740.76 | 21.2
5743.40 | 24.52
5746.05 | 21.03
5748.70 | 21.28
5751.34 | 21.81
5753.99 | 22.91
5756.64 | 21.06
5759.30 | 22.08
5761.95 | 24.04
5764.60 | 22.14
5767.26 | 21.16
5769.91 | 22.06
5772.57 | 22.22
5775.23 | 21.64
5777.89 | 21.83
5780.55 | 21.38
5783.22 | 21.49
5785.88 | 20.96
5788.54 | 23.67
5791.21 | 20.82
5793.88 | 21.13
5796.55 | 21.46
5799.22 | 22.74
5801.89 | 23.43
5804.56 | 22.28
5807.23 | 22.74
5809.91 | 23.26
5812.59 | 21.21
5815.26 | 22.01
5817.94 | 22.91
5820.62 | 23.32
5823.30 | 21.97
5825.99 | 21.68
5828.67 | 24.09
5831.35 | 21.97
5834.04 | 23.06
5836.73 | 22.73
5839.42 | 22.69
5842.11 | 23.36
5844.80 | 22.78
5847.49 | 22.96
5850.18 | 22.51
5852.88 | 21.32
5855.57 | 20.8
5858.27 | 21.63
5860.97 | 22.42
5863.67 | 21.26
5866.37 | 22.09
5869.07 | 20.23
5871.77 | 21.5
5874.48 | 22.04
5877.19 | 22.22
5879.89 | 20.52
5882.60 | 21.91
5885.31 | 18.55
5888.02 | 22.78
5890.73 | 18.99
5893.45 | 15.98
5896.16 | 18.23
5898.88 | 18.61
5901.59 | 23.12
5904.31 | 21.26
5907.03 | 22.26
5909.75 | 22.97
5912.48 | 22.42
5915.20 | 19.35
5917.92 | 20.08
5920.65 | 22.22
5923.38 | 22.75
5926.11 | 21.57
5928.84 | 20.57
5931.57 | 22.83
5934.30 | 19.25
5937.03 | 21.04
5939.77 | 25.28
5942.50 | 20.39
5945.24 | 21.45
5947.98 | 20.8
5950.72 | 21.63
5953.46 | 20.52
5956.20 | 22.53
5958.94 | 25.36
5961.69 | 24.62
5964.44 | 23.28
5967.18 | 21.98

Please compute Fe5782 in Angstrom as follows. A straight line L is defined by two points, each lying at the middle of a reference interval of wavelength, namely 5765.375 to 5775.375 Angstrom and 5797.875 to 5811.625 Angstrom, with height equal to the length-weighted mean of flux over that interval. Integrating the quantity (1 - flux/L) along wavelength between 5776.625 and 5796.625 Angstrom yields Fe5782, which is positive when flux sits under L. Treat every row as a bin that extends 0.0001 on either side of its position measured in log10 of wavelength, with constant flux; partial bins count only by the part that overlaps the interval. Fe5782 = 0.6 Angstrom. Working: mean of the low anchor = 21.8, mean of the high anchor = 22.8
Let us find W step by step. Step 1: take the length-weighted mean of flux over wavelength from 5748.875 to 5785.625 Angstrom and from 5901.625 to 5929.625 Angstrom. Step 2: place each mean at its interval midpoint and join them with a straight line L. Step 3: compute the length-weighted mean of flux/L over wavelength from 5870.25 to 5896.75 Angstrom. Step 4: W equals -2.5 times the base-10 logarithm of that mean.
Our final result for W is 0.07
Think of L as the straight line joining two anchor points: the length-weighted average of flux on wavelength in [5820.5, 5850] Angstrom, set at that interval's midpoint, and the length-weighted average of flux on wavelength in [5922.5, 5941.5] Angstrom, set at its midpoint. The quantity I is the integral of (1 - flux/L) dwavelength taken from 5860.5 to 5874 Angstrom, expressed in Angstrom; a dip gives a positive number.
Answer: 0.6 Angstrom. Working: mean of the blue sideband 22.8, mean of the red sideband 21.9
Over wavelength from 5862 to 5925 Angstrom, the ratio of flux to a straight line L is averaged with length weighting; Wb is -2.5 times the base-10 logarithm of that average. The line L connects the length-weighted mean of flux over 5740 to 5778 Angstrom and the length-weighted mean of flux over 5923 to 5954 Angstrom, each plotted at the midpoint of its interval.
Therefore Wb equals 0.04 mag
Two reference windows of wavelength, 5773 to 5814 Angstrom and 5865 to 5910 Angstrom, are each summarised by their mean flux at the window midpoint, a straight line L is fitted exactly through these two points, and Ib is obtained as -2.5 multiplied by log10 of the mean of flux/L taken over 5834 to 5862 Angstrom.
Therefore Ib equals -0.05 mag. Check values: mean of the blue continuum 22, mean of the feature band 22.4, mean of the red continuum 20.7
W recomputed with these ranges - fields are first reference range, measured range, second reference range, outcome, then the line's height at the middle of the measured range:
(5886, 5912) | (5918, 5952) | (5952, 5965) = 0.03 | 22.2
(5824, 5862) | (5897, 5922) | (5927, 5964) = 0.04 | 22.2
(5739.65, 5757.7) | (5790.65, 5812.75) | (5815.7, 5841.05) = 0.01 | 22.5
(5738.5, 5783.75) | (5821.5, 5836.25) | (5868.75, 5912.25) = -0.06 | 21.3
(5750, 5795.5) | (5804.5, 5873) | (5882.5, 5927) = -0.05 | 21.3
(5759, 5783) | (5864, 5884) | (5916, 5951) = 0.01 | 21.7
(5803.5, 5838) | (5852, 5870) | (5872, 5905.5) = -0.01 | 21.3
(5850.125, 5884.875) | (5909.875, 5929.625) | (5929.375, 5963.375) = 0.02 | 21.9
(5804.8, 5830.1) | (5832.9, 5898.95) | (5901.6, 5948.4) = 0.04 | 22.1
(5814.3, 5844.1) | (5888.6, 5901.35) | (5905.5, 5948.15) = 0.17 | 22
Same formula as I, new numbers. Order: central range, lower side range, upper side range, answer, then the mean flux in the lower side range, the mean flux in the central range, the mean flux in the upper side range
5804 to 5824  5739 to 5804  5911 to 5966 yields -0.46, 22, 22.5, 21.9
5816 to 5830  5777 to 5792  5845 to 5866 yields -0.60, 21.7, 22.8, 21.9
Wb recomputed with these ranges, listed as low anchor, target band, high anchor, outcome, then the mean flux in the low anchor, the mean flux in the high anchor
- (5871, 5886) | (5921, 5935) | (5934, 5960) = 0.01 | 21.2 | 21.9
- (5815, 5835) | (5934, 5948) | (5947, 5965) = 0.05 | 22.6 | 22.7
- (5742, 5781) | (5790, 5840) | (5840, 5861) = -0.01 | 22.1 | 22.2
